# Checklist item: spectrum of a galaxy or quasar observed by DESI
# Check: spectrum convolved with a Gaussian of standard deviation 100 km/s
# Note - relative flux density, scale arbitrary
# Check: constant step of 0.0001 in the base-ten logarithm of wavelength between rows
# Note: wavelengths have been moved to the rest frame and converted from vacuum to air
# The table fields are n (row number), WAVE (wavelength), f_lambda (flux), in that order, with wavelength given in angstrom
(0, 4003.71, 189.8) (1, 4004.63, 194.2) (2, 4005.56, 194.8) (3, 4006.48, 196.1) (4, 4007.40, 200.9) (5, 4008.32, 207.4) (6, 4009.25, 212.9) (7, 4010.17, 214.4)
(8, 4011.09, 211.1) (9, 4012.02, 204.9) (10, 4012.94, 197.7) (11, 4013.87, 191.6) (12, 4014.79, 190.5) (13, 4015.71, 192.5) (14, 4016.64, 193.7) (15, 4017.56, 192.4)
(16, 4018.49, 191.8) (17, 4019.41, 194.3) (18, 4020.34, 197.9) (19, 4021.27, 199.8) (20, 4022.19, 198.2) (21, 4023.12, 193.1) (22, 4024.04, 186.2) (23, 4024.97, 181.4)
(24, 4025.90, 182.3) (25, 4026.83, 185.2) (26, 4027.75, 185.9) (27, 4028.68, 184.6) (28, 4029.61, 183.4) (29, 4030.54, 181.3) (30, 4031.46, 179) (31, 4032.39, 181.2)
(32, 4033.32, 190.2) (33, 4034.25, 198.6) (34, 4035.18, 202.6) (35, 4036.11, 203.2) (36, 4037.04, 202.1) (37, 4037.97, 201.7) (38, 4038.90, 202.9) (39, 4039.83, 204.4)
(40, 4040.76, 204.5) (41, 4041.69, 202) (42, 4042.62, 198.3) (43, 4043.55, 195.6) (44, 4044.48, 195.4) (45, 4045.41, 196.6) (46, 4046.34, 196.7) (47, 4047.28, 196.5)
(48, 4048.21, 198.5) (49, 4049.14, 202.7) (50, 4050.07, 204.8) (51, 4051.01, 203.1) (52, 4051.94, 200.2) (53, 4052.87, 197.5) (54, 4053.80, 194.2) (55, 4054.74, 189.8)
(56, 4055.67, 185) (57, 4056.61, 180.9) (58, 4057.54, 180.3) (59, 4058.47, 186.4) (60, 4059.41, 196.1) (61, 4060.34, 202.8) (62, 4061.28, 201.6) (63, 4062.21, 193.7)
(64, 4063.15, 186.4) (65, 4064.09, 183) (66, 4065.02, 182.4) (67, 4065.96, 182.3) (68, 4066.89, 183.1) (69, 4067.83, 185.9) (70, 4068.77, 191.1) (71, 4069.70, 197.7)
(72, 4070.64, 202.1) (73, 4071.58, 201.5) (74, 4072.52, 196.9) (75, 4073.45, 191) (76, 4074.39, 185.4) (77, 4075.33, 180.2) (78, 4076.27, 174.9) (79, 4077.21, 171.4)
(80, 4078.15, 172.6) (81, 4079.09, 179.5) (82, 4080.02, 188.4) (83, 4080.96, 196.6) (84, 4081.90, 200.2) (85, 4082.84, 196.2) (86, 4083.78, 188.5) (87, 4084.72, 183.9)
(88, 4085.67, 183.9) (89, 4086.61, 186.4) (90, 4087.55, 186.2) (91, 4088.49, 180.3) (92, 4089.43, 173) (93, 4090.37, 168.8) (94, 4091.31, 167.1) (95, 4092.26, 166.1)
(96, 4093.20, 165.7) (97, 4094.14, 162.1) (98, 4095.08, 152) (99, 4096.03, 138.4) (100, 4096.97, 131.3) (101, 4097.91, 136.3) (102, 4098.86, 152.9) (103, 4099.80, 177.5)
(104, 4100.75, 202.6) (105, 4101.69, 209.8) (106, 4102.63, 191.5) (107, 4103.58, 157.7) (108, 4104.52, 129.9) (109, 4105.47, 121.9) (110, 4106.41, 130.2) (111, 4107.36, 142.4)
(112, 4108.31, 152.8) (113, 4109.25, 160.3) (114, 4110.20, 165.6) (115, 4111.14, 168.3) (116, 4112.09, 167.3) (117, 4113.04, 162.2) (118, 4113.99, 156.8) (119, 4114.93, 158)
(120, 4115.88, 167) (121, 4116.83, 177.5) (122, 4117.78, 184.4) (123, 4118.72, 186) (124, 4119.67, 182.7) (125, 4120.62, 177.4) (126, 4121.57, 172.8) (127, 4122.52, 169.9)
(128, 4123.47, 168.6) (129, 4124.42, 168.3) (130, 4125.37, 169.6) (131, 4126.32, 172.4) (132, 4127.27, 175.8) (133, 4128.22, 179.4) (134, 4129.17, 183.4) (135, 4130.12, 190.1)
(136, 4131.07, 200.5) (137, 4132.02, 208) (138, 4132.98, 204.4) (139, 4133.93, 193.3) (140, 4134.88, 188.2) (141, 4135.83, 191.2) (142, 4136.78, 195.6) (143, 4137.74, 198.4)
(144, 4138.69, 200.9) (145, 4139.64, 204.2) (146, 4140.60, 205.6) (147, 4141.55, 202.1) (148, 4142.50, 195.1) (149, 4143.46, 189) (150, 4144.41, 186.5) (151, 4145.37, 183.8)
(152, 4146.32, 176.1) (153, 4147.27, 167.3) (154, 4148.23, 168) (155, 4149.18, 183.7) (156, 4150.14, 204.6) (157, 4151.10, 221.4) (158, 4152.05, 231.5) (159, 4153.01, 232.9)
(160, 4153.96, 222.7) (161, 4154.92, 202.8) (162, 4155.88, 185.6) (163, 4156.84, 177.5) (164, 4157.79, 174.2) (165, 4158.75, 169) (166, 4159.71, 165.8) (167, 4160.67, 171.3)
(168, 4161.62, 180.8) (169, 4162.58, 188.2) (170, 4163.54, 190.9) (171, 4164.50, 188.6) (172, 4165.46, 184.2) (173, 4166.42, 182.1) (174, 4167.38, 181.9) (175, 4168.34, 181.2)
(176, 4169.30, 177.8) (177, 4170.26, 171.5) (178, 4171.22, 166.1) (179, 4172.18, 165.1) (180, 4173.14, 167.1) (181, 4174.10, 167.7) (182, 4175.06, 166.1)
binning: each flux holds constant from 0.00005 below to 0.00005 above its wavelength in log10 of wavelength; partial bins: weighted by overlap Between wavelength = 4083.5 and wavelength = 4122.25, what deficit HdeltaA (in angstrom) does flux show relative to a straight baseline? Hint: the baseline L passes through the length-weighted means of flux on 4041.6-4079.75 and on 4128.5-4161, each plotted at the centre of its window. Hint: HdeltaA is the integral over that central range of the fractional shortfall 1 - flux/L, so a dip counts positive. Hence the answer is 5.2 angstrom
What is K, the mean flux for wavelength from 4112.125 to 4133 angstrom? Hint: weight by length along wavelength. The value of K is 177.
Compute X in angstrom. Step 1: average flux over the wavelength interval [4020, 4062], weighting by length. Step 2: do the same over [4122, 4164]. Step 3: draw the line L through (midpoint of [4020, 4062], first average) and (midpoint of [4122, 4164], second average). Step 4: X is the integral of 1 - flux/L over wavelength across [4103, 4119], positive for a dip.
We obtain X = 2.8 angstrom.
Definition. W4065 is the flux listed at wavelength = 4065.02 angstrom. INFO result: 182.4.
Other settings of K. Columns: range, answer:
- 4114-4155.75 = 189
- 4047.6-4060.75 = 195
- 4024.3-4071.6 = 193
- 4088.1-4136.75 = 170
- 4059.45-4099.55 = 180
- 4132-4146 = 196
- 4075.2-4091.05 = 183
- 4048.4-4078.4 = 190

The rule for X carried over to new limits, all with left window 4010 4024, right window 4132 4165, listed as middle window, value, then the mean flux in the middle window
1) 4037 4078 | 0.5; 193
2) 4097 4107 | 1.8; 160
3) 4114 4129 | 1.5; 174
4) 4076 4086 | 0.5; 185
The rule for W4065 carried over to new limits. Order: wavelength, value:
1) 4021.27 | 199.8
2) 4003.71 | 189.8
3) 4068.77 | 191.1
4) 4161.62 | 180.8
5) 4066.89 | 183.1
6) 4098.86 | 152.9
